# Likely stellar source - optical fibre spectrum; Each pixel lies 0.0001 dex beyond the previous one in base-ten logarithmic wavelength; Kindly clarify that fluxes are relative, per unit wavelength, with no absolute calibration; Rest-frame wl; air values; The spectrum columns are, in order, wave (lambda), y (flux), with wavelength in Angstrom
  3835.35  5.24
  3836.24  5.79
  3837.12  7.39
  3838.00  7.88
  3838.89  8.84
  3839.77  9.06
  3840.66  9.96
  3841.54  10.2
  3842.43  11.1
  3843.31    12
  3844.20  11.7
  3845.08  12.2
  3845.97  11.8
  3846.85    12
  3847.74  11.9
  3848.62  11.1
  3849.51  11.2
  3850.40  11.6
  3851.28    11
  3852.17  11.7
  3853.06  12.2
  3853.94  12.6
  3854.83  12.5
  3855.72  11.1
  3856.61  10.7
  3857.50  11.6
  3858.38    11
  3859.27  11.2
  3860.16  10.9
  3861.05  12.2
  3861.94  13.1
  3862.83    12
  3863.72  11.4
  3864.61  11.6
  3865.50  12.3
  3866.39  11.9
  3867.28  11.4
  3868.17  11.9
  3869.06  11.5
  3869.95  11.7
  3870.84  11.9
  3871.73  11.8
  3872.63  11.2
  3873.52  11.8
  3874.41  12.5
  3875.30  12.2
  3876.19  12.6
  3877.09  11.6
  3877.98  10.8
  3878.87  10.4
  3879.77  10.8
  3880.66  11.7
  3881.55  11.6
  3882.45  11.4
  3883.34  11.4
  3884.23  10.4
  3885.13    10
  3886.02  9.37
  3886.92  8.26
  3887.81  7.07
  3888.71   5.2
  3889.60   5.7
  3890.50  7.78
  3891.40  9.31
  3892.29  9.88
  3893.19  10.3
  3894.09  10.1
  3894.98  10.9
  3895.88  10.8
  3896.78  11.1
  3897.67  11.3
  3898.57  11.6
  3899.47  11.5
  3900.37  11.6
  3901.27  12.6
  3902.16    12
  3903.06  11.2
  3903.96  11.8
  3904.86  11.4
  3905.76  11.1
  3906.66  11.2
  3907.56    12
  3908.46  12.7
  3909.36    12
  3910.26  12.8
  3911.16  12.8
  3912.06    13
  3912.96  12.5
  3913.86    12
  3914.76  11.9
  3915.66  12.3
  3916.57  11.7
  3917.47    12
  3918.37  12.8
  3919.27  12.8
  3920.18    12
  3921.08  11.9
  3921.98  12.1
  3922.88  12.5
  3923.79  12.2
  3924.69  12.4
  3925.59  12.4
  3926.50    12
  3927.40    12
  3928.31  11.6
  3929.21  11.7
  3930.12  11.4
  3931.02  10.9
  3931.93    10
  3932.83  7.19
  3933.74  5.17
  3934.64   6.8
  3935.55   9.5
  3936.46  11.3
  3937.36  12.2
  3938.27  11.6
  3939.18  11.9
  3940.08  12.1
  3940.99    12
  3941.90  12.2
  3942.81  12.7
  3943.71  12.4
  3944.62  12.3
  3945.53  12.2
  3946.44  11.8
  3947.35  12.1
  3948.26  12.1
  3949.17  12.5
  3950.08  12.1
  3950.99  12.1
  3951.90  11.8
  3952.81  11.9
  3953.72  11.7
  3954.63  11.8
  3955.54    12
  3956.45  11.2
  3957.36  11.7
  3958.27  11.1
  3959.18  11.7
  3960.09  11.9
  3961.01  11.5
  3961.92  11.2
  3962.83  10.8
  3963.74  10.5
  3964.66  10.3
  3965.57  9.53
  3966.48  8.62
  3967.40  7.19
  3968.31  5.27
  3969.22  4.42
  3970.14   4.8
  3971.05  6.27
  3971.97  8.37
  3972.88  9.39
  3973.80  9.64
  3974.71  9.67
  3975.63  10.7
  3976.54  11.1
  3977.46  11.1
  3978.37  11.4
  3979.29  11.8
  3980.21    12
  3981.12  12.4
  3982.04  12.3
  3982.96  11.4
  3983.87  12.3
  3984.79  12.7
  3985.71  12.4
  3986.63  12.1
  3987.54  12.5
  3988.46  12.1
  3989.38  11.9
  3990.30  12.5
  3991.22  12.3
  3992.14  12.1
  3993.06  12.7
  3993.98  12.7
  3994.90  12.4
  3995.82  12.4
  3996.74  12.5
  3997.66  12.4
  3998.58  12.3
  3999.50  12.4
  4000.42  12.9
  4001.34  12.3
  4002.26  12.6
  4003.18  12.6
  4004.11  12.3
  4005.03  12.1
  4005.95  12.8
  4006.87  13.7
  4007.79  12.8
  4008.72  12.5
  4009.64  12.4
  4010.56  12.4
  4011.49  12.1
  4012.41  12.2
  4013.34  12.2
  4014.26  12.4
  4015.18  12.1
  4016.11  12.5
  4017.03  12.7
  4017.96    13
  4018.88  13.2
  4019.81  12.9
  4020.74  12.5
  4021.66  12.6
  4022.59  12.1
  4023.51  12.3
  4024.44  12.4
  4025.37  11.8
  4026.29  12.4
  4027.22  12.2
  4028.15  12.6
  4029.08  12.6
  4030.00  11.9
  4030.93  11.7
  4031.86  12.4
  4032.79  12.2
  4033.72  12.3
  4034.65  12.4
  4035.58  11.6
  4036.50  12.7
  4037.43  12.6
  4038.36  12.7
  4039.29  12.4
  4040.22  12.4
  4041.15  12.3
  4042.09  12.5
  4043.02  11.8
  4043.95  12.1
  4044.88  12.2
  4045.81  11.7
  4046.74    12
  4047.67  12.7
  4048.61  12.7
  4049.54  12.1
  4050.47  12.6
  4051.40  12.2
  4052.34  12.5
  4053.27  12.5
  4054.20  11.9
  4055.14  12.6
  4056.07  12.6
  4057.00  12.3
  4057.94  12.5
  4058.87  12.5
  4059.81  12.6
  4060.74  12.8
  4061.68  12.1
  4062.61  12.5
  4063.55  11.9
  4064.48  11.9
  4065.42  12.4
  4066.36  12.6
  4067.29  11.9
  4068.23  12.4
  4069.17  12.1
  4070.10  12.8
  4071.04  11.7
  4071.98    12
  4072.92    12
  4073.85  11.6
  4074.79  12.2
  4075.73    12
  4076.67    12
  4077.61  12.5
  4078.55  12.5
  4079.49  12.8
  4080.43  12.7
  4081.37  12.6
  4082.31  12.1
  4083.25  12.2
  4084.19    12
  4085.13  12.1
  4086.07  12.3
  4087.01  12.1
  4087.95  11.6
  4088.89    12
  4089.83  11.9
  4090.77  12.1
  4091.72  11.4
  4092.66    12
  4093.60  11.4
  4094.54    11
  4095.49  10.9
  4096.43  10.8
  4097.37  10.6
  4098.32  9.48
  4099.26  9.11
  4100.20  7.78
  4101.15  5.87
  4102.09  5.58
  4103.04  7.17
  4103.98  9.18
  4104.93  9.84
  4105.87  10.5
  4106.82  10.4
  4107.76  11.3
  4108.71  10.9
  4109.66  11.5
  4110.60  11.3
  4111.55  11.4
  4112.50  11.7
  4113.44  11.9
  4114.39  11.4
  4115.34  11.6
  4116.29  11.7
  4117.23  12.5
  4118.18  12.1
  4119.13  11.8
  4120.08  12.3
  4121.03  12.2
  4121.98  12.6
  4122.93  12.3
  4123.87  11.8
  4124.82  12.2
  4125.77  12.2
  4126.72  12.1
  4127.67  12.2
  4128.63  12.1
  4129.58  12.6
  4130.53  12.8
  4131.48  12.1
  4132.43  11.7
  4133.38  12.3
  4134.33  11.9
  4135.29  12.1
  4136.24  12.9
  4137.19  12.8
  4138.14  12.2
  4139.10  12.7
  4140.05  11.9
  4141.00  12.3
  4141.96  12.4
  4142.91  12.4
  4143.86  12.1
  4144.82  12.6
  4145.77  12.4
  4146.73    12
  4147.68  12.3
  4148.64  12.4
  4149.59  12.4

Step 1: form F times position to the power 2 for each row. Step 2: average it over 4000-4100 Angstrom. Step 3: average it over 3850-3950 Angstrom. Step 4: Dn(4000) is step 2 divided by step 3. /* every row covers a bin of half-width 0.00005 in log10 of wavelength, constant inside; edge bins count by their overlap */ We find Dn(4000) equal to 1.2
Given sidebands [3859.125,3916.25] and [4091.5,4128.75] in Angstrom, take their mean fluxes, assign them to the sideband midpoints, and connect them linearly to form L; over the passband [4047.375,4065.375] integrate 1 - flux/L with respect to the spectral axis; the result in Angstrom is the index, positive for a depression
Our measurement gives -2.4 Angstrom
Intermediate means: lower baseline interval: 11.2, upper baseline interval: 10.9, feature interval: 12.4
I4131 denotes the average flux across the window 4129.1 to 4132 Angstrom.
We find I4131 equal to 12.5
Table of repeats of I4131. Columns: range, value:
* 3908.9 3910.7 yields 12.4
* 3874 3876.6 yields 12.5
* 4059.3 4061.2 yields 12.7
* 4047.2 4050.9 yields 12.5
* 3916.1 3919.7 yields 12.3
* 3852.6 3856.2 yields 12.1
